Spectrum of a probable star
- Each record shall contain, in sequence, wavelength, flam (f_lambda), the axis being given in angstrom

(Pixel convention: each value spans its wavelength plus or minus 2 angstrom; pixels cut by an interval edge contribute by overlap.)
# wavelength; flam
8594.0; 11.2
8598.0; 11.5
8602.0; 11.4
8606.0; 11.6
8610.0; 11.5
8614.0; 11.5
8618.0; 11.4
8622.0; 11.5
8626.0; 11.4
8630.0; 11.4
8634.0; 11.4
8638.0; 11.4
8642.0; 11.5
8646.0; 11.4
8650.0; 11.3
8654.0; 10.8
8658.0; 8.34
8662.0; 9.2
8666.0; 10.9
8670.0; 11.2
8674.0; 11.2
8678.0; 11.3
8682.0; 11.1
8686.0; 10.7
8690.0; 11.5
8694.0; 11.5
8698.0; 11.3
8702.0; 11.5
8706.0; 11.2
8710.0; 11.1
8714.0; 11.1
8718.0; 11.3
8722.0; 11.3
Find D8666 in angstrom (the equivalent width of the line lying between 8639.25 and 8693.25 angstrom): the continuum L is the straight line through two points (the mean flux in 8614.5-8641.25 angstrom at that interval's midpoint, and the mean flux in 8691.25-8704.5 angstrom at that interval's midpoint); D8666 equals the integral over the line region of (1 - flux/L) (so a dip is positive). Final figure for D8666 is 2.8 angstrom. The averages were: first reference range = 11.4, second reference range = 11.4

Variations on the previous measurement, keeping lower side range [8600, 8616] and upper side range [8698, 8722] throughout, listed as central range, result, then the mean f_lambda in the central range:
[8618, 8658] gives 0.8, 11.2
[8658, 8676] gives 1.6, 10.4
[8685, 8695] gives 0.0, 11.3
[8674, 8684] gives 0.1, 11.2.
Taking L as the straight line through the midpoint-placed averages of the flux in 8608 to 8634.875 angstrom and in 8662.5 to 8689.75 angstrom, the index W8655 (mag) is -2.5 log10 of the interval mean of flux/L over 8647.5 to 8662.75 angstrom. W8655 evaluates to 0.12 mag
